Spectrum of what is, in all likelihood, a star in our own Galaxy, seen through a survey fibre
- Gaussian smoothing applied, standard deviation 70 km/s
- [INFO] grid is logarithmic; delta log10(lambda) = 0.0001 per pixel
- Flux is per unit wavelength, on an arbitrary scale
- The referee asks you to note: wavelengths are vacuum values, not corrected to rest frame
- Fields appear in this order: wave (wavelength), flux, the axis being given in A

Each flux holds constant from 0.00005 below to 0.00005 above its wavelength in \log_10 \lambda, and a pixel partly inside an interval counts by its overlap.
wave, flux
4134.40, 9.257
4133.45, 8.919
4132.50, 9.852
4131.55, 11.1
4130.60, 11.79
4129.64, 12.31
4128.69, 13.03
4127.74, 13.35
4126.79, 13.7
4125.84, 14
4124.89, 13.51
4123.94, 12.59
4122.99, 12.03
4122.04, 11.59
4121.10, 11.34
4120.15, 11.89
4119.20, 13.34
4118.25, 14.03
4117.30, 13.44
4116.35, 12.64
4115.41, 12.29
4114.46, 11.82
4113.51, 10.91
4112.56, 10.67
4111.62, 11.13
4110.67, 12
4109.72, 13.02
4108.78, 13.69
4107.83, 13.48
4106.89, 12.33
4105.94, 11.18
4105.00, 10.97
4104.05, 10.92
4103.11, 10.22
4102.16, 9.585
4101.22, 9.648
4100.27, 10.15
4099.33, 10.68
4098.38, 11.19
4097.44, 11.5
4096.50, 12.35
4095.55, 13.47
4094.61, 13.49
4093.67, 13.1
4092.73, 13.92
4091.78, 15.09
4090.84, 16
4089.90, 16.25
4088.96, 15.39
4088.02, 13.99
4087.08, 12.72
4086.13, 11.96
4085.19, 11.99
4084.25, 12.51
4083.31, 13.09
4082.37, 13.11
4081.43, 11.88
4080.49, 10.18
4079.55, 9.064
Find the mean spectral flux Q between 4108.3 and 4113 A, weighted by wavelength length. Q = 12.1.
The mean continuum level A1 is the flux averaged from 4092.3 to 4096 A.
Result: 13.5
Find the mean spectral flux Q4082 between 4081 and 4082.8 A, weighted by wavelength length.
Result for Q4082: 12.5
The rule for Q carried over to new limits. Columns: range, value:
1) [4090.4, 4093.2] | 15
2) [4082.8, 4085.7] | 12.5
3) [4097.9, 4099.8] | 10.9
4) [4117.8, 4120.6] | 13.1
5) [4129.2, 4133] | 11.2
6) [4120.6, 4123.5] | 11.7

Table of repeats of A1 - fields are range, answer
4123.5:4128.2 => 13.4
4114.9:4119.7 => 13.1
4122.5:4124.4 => 12.3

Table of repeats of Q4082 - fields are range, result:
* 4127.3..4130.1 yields 12.9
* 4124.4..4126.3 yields 13.7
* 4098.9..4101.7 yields 10.2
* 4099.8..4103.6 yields 9.91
